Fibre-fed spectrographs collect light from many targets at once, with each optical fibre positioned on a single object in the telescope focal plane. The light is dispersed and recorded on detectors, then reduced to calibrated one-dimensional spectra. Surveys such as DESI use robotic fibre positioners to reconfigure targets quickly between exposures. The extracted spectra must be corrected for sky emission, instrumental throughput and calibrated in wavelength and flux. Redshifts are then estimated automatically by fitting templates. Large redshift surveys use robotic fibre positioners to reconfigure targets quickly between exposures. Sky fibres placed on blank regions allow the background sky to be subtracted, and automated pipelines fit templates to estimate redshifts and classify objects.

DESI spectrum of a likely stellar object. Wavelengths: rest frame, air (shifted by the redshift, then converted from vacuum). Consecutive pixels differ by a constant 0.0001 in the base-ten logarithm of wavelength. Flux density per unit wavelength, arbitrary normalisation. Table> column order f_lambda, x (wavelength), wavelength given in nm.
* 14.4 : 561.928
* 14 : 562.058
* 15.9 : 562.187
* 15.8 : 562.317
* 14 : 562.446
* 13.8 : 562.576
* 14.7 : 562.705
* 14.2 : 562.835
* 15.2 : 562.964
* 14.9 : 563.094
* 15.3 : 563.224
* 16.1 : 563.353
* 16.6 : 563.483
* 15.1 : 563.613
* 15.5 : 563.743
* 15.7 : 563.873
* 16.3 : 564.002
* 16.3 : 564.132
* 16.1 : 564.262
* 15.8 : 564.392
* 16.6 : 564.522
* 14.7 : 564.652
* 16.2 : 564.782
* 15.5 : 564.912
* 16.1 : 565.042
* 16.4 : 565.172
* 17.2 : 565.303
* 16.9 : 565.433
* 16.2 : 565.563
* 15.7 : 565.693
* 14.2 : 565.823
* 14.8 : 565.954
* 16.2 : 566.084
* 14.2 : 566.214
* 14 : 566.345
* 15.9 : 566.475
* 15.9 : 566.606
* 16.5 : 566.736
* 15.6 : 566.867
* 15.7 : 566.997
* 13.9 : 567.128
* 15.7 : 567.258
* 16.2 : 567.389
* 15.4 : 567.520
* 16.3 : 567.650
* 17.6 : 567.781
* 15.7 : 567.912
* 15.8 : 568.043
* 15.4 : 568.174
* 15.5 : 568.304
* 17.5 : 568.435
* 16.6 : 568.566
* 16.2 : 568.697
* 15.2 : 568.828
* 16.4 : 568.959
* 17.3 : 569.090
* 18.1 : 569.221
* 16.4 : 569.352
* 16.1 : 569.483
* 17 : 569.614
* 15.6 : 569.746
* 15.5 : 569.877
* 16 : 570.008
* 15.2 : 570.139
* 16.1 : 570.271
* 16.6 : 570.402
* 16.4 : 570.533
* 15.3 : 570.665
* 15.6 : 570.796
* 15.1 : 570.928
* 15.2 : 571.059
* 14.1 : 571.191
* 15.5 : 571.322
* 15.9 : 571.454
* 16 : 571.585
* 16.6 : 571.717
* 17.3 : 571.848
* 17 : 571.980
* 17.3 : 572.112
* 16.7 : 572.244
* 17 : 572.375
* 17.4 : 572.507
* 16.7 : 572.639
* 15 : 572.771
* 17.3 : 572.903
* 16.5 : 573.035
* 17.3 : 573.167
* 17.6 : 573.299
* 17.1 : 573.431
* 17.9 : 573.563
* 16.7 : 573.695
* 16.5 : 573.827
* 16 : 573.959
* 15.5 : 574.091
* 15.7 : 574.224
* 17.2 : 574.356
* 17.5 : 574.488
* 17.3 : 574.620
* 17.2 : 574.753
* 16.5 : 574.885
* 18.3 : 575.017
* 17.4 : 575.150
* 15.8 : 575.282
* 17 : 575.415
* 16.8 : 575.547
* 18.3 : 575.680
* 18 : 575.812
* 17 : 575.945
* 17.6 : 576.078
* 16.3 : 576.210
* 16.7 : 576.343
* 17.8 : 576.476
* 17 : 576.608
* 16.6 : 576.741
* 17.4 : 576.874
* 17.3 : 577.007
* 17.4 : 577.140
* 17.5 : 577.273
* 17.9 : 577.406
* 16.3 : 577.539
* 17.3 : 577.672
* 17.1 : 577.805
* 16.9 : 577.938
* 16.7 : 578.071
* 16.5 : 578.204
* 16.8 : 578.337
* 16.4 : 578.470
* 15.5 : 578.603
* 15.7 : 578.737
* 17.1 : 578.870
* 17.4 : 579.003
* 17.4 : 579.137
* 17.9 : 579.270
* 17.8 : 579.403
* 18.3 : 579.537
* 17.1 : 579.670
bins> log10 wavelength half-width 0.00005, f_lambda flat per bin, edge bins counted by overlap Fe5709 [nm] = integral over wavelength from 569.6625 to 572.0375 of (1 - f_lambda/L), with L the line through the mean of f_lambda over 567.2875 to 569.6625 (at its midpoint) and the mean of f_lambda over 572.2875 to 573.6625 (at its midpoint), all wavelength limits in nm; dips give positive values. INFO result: 0.12 nm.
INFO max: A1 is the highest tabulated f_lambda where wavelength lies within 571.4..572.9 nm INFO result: 17.4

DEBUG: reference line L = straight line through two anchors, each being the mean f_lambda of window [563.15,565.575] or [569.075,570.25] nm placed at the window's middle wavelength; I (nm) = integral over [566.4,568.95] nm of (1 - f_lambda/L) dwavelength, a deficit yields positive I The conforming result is 0.04 nm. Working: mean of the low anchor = 16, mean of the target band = 15.9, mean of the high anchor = 16.3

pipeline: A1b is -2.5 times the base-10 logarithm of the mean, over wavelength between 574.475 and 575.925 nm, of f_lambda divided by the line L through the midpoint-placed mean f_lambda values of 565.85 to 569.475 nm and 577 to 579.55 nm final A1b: -0.036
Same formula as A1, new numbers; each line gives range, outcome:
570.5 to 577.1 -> 18.3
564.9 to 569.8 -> 18.1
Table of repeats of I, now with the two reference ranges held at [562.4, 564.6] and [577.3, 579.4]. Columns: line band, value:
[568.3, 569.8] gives -0.052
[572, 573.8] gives -0.065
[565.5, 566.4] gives 0.036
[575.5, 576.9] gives -0.045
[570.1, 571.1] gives 0.026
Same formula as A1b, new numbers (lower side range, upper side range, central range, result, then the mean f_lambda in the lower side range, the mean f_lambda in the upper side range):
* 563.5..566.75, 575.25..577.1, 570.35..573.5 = 0.02 mag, 15.8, 17.1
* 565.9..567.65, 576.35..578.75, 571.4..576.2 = -0.03 mag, 15.4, 16.9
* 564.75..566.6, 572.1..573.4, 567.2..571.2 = 0.01 mag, 15.7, 16.9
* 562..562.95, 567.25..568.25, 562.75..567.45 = -0.02 mag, 14.7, 16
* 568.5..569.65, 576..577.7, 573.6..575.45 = 0.01 mag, 16.6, 17.2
